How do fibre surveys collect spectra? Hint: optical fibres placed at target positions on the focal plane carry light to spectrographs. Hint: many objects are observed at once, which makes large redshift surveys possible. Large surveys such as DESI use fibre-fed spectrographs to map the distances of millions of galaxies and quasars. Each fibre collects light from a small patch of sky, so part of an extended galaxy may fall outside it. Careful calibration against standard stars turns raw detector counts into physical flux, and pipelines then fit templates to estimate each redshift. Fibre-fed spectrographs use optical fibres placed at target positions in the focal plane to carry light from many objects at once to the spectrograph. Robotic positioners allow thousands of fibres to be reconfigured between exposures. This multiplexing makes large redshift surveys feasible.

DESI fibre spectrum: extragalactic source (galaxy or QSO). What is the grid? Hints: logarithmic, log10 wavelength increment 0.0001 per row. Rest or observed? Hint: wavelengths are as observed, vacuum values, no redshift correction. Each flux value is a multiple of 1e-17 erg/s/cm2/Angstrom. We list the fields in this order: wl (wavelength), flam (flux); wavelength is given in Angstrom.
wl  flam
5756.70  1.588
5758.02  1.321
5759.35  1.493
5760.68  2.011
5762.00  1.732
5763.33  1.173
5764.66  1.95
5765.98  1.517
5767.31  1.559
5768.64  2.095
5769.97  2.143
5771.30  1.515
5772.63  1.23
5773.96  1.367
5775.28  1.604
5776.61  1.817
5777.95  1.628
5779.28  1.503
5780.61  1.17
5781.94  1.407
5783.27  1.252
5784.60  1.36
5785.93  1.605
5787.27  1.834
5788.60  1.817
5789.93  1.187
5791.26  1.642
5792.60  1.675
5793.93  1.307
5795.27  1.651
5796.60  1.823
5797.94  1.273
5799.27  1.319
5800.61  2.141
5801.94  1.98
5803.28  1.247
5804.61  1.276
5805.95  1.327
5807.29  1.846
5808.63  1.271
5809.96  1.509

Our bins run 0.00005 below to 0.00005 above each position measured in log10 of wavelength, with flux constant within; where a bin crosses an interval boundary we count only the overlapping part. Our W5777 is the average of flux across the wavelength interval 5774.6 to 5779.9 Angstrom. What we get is 1.64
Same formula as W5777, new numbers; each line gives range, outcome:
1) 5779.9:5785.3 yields 1.3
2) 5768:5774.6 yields 1.67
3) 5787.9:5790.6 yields 1.51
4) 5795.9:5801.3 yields 1.64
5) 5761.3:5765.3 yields 1.62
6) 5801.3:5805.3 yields 1.5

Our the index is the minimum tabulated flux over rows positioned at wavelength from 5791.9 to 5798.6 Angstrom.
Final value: 1.273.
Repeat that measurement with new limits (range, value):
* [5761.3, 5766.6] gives 1.173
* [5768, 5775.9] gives 1.23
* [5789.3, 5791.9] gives 1.187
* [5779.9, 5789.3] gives 1.17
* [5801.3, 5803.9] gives 1.247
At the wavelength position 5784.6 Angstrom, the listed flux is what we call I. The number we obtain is 1.36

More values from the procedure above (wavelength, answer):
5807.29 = 1.846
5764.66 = 1.95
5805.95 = 1.327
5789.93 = 1.187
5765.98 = 1.517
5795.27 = 1.651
